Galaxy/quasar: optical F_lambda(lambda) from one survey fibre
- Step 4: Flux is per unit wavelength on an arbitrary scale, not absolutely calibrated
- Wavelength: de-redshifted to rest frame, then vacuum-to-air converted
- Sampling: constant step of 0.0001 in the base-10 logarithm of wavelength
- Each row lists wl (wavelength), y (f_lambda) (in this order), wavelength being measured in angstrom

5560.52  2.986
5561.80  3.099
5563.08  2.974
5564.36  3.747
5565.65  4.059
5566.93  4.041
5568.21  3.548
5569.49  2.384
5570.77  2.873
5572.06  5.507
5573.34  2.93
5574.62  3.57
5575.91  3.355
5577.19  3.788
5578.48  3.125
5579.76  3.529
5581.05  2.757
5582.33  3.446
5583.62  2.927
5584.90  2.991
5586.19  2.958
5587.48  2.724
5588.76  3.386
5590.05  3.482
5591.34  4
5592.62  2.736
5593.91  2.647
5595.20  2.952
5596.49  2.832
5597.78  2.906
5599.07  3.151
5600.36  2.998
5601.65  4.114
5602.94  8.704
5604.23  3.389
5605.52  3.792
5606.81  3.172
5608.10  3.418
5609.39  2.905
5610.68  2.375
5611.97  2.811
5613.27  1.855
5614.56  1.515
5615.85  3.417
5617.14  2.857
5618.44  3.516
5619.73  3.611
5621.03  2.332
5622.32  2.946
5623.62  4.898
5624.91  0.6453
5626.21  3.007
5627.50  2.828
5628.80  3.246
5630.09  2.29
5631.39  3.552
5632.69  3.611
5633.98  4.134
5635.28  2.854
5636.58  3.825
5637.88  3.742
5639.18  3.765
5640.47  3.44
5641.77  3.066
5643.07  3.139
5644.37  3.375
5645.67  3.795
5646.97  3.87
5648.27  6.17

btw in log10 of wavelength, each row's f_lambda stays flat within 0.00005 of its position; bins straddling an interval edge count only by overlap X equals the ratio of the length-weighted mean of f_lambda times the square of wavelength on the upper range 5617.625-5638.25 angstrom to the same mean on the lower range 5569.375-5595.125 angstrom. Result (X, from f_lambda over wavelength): 0.99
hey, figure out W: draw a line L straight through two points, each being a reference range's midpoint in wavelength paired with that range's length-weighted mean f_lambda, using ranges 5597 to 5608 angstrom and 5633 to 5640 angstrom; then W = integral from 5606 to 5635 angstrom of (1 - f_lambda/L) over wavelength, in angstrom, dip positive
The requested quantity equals 6.5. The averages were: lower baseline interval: 3.98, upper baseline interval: 3.66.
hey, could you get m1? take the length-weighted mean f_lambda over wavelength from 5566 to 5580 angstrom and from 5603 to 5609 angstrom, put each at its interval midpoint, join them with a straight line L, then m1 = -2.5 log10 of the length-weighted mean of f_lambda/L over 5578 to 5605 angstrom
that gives 0.104 mag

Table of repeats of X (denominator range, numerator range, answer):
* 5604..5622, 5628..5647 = 1.19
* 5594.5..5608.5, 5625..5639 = 0.86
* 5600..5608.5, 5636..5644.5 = 0.82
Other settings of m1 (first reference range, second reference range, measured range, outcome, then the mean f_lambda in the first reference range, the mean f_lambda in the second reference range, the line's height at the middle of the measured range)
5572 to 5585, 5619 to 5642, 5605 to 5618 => 0.16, 3.38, 3.22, 3.27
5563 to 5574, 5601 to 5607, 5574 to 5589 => 0.24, 3.59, 4.74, 4.01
